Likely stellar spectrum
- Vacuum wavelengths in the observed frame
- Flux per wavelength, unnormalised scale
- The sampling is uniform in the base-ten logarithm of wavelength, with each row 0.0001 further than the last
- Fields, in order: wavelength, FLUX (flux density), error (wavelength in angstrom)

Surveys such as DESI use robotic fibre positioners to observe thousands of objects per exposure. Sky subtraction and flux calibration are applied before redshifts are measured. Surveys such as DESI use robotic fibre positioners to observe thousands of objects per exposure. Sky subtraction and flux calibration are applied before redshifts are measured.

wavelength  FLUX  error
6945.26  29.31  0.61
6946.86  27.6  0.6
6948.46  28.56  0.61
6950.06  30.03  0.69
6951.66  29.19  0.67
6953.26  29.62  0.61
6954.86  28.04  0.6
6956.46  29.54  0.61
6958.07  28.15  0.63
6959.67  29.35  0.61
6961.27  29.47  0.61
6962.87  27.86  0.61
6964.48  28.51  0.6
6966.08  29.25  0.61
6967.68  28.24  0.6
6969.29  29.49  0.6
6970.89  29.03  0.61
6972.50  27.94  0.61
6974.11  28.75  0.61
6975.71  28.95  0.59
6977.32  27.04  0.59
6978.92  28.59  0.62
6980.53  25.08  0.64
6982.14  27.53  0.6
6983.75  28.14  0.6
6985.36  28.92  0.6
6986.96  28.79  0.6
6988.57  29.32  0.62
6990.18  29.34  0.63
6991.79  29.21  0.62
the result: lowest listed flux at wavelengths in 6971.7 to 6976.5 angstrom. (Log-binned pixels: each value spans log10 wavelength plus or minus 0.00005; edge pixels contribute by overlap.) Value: 27.94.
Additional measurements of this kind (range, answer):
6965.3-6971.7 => 28.24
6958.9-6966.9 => 27.86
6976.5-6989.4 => 25.08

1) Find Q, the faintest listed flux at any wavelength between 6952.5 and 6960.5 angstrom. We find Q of 28.04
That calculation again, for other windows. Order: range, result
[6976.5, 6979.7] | 27.04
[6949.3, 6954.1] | 29.19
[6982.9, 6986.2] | 28.14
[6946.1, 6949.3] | 27.6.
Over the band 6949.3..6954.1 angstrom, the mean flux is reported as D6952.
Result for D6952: 29.6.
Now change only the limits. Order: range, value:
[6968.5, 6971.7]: 29.3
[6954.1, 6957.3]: 28.7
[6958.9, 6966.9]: 28.9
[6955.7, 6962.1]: 29.1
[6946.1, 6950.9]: 28.7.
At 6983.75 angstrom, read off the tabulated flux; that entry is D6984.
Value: 28.14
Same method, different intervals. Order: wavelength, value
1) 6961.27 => 29.47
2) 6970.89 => 29.03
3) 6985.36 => 28.92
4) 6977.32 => 27.04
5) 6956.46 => 29.54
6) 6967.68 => 28.24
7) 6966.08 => 29.25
